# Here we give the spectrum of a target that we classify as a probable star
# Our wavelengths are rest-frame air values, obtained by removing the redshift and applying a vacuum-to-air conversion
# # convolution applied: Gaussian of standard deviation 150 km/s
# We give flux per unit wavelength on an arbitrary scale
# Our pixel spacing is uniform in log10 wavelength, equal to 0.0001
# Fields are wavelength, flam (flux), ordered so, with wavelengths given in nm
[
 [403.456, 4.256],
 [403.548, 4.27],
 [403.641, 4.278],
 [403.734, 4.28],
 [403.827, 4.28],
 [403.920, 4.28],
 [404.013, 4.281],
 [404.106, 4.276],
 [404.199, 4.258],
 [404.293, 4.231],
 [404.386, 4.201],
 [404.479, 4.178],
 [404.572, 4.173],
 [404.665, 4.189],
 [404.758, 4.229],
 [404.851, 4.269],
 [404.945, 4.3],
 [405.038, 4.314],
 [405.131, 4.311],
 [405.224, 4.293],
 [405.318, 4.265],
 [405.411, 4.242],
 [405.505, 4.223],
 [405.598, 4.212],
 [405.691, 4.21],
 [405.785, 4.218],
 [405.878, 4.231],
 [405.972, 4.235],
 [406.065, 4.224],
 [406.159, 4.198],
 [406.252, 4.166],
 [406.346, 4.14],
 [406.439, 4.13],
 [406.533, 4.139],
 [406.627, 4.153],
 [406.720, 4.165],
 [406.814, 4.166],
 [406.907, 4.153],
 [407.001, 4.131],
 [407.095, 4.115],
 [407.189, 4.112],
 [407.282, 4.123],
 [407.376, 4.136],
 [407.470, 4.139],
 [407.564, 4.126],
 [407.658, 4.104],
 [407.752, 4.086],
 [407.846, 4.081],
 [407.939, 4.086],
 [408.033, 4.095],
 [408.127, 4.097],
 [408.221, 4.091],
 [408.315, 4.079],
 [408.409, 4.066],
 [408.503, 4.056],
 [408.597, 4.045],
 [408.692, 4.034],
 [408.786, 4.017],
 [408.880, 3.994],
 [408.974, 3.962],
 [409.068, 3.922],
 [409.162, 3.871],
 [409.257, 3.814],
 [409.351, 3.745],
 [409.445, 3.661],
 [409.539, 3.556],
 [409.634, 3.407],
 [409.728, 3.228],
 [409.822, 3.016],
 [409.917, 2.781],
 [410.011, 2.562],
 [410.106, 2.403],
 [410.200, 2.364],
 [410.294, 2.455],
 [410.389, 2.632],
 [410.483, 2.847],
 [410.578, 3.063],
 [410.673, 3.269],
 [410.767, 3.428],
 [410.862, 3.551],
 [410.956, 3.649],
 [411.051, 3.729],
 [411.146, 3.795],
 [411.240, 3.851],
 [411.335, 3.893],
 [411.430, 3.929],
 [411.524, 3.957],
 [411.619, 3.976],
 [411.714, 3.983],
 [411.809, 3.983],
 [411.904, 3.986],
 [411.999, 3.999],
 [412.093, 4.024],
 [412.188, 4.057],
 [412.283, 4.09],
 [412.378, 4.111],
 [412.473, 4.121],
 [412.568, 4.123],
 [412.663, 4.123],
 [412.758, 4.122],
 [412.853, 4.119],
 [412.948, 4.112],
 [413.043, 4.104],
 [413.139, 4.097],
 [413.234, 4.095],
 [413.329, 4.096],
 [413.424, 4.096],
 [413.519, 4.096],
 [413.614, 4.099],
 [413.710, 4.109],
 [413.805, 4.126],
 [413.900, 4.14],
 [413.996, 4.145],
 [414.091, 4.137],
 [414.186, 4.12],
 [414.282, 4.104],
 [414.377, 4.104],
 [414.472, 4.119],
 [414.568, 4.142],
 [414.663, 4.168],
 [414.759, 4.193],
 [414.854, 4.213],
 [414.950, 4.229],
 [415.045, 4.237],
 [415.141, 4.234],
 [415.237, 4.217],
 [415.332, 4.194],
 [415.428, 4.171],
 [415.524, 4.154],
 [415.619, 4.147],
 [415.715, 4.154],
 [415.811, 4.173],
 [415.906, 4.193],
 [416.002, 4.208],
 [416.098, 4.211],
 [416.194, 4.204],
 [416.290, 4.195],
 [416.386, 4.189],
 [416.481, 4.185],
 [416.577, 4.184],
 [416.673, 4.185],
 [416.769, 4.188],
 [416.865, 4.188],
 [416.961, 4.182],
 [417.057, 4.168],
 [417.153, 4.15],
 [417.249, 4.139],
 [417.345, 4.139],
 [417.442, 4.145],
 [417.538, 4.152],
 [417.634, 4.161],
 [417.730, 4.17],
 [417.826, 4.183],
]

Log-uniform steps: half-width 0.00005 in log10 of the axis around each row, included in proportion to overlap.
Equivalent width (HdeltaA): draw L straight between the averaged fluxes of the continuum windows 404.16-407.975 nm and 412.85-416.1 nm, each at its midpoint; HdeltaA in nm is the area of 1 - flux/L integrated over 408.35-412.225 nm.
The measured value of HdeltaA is 0.55 nm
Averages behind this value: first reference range 4.19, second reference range 4.15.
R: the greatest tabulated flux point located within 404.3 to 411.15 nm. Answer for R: 4.314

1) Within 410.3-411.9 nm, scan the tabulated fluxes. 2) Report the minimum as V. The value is 2.632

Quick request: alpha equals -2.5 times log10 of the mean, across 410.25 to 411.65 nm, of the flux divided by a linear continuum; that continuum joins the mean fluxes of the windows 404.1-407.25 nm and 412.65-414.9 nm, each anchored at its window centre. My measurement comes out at 0.20 mag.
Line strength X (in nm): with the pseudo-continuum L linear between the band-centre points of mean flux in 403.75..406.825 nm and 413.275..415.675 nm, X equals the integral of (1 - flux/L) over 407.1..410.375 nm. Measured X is 0.38 nm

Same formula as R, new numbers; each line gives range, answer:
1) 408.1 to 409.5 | 4.097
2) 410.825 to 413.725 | 4.123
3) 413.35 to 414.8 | 4.193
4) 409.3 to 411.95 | 3.986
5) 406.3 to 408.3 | 4.166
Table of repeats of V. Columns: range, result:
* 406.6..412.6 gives 2.364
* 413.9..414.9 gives 4.104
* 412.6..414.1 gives 4.095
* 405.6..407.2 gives 4.112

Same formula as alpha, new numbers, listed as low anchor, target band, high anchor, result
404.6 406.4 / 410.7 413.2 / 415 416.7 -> 0.07 mag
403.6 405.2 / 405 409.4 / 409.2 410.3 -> -0.13 mag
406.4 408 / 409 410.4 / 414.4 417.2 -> 0.28 mag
